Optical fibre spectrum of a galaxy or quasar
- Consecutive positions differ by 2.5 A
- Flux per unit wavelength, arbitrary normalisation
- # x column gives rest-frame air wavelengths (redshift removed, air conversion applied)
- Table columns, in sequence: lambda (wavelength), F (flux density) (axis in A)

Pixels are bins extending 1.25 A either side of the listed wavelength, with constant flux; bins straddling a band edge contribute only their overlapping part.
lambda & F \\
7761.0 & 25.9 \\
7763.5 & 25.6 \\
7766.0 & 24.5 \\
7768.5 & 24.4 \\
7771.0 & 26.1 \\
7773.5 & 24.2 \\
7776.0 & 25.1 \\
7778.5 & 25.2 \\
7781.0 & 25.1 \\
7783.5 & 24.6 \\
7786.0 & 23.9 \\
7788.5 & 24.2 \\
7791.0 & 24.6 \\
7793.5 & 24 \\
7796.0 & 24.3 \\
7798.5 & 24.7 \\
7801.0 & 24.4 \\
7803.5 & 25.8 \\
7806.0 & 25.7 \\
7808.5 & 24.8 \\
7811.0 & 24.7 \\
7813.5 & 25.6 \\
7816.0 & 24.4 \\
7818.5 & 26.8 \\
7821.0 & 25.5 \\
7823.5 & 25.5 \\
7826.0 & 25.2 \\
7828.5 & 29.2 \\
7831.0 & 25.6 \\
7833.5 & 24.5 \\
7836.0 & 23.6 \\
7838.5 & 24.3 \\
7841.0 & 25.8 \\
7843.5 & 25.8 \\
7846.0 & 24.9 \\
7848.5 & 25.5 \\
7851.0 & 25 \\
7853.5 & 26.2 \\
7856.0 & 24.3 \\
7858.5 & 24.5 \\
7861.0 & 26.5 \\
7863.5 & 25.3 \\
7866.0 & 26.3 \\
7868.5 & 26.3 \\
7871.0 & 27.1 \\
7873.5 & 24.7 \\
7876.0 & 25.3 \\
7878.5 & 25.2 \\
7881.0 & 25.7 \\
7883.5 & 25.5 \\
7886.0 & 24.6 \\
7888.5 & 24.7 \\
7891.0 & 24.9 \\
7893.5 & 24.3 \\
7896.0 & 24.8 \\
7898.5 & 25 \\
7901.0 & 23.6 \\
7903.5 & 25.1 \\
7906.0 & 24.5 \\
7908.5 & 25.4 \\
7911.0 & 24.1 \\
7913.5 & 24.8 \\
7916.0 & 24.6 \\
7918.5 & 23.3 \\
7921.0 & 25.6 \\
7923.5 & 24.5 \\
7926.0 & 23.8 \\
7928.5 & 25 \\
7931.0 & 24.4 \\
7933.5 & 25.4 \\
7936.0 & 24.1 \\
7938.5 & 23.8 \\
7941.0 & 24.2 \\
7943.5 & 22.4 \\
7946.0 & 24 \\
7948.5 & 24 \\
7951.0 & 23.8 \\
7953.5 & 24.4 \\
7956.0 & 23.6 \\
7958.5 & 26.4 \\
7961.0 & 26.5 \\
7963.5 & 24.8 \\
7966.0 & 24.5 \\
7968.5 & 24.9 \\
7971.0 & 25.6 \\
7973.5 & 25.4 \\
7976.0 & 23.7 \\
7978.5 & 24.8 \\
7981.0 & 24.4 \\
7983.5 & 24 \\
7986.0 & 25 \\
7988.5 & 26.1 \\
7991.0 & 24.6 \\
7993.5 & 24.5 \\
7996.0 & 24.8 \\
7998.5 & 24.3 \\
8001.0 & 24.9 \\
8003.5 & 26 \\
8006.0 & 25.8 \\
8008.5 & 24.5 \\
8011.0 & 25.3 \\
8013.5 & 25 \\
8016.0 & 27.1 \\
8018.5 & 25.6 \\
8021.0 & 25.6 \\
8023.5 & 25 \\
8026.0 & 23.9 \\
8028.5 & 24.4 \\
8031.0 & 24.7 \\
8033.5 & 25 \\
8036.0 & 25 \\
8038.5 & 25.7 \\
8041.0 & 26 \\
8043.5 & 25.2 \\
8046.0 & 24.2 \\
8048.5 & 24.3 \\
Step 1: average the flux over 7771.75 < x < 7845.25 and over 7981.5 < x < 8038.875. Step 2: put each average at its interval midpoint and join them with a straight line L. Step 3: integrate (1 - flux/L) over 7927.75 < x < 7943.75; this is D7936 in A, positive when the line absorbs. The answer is 0.5 A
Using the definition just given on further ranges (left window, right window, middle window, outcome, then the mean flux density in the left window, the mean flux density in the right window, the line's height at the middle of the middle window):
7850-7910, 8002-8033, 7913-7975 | 1.6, 25.2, 25.2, 25.2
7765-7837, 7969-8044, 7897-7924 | 0.5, 25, 25.1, 25.1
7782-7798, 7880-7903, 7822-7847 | -1.0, 24.3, 24.8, 24.5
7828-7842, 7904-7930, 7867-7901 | -0.4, 25.3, 24.6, 24.9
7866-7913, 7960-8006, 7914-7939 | 0.5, 25.1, 24.9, 25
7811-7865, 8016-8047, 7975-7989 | 0.3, 25.4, 25.1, 25.2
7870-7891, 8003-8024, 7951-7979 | 0.6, 25.3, 25.5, 25.5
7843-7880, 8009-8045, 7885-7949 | 2.5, 25.5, 25.2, 25.4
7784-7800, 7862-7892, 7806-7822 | -0.5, 24.3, 25.5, 24.6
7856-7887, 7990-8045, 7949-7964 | 0.3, 25.5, 25.1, 25.3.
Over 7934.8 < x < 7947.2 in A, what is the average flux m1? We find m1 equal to 23.7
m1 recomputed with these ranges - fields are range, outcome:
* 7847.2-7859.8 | 25.1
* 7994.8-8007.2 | 25.2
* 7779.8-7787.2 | 24.5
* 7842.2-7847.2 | 25.4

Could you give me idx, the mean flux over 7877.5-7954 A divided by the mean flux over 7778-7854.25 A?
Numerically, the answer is 1.0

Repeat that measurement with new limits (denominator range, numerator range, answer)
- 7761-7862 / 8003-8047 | 1.00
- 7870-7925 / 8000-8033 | 1.01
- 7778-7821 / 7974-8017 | 1.00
